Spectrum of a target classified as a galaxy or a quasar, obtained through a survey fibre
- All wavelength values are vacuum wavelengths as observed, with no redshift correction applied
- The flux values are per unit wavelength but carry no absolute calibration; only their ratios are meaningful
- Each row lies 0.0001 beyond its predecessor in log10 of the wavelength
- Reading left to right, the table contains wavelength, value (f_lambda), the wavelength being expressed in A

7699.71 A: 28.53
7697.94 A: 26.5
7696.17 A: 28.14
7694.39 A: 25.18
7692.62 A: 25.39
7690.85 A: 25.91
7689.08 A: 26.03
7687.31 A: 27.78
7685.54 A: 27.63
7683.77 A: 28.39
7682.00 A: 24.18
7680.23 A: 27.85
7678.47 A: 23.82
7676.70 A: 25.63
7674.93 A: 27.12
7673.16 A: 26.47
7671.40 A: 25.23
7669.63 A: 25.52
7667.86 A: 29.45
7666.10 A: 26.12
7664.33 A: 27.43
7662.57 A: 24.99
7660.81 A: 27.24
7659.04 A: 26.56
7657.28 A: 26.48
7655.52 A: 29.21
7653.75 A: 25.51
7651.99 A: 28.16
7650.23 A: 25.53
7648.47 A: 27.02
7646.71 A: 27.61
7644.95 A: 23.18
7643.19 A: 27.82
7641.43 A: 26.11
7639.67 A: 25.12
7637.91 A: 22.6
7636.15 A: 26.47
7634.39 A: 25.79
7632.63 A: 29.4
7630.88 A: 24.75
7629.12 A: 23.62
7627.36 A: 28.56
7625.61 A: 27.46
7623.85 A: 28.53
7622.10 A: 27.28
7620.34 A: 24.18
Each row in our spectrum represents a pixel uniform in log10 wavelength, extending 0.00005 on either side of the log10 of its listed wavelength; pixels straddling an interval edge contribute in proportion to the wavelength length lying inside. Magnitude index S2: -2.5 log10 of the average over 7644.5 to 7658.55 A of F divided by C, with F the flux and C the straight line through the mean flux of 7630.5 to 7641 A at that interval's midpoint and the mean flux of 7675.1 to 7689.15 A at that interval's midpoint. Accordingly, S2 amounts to -0.03 mag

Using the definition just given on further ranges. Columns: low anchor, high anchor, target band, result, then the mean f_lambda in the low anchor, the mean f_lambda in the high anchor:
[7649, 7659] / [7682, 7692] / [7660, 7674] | 0.014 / 27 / 26.8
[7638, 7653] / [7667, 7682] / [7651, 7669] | -0.037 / 26.1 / 26.2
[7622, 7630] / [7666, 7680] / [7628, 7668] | 0.015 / 27.1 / 26.3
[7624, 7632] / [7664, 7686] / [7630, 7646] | 0.030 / 26.4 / 26.5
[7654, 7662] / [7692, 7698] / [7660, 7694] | 0.011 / 27.1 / 26.3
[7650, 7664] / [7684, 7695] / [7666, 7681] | 0.011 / 26.8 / 26.5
